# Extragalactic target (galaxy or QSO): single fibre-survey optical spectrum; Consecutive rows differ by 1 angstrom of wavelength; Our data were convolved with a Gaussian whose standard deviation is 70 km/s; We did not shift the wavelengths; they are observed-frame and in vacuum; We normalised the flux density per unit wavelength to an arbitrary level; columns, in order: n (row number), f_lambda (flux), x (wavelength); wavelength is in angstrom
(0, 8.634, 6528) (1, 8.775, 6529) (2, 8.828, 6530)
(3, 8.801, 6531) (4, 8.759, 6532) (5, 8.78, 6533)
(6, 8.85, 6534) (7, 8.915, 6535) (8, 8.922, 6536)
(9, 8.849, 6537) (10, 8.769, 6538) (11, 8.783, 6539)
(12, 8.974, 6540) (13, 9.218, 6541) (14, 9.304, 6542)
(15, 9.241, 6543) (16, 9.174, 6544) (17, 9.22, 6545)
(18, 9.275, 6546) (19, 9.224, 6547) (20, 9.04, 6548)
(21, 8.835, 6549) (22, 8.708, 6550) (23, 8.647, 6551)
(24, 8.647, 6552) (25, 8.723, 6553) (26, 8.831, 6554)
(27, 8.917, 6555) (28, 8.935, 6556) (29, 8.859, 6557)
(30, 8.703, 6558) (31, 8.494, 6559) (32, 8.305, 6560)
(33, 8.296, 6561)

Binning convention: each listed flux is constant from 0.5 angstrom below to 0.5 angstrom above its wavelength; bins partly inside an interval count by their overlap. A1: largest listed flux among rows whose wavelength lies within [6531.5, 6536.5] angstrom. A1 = 8.922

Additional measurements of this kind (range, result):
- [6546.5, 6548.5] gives 9.224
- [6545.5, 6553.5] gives 9.275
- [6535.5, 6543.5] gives 9.304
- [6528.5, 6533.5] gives 8.828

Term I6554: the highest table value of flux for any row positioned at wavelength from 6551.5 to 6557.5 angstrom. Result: 8.935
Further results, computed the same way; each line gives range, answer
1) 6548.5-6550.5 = 8.835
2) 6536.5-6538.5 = 8.849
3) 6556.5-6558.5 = 8.859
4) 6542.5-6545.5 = 9.241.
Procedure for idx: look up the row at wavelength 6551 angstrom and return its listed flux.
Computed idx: 8.647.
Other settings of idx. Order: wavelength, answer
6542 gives 9.304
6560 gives 8.305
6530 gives 8.828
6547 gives 9.224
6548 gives 9.04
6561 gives 8.296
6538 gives 8.769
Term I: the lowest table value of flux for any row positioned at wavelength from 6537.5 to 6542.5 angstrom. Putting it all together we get 8.769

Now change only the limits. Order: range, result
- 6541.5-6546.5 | 9.174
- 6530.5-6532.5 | 8.759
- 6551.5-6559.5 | 8.494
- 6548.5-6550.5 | 8.708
